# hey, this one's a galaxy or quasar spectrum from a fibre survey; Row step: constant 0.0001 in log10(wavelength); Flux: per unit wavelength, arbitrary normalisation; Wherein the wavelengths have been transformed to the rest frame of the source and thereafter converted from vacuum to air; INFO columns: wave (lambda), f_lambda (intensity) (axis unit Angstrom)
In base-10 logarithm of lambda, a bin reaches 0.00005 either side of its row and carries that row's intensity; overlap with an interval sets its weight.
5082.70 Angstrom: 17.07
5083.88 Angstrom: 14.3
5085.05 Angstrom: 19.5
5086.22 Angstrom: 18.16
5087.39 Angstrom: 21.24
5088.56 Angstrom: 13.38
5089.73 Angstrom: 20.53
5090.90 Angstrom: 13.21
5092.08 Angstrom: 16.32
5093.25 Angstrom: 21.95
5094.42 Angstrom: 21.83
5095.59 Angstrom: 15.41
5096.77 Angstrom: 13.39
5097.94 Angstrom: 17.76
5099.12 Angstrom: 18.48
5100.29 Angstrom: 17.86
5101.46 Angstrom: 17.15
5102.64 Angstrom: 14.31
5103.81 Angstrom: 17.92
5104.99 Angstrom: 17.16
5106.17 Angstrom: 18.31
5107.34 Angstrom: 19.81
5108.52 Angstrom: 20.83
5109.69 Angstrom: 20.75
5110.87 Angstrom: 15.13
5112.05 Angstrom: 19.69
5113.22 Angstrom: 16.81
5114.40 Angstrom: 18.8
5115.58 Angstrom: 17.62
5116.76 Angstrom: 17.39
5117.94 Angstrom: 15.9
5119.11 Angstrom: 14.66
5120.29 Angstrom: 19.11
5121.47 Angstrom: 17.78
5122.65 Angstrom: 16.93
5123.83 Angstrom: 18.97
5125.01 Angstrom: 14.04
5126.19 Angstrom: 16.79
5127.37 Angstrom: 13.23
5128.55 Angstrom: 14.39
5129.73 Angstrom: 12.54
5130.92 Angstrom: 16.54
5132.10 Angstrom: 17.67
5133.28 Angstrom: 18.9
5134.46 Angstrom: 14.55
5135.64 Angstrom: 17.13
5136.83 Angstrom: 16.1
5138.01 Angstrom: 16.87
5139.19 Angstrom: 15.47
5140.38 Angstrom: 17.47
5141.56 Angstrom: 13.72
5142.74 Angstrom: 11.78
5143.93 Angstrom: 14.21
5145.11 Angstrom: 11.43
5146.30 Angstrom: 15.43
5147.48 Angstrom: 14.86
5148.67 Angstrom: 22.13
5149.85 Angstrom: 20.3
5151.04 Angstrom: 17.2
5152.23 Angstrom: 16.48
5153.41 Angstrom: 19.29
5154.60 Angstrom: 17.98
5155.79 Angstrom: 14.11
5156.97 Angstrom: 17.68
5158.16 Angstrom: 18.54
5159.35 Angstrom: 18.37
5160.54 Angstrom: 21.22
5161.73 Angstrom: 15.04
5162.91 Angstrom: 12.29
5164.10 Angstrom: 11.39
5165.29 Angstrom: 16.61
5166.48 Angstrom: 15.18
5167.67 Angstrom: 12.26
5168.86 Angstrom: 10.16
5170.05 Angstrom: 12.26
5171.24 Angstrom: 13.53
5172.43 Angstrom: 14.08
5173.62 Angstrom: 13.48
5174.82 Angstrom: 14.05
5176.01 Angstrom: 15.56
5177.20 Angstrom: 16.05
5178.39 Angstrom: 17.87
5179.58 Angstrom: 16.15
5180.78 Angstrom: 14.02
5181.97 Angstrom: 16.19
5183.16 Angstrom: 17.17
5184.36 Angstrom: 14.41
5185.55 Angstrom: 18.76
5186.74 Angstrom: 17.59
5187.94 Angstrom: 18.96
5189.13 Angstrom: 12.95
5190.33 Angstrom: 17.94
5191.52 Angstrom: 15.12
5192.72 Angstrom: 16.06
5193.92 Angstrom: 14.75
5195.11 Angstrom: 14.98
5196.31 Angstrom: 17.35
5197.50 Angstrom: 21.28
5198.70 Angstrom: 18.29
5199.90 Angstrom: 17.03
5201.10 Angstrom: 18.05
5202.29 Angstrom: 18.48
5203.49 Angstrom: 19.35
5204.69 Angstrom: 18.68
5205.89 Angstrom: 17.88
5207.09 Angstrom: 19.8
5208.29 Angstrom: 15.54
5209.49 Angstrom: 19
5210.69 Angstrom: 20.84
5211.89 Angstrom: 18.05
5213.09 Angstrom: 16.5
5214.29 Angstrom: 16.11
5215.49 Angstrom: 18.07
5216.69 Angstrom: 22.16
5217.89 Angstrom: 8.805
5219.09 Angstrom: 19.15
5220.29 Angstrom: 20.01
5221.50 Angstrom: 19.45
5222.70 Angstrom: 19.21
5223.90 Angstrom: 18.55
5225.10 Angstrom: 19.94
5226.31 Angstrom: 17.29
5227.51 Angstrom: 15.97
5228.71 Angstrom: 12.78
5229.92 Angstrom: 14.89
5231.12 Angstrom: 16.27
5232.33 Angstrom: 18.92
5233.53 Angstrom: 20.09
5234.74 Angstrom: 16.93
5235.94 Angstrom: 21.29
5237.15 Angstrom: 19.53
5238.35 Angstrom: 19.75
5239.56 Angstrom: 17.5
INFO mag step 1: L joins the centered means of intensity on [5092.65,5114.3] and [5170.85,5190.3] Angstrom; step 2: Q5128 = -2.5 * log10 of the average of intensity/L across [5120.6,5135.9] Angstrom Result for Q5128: 0.08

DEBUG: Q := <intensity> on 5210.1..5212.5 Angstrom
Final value 19.4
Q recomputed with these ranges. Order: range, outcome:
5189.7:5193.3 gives 16.3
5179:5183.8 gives 15.8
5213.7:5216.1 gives 17.1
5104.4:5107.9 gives 18.4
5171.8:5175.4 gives 13.8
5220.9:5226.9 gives 18.9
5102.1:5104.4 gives 16.2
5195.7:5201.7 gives 18.4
